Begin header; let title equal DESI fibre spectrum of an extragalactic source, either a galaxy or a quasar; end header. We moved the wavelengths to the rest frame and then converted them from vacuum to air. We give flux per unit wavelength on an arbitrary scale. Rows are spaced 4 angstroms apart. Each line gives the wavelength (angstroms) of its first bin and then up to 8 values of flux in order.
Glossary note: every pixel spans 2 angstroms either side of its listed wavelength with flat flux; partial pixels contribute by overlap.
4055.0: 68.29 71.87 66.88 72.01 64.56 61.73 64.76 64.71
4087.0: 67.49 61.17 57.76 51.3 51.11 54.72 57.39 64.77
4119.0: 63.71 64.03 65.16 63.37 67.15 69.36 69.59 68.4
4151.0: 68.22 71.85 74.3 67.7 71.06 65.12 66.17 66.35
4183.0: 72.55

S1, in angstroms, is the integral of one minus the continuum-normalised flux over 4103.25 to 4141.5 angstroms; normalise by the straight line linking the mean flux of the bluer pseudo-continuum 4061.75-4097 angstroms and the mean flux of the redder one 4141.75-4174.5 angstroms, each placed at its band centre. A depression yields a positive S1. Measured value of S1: 2.5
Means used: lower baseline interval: 64.5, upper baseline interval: 69.4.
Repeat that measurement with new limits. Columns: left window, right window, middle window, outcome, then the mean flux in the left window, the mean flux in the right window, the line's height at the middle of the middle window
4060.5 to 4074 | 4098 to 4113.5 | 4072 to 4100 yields -0.3 angstroms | 67.5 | 54.1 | 61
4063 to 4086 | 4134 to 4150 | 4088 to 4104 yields 2.5 angstroms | 65.8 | 68.7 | 66.7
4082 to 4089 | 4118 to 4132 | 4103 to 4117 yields 1.5 angstroms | 66.3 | 64.1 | 65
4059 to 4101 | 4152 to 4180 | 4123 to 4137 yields 0.4 angstroms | 63.6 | 69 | 66.8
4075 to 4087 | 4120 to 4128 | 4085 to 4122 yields 3.2 angstroms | 64.7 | 64.4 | 64.5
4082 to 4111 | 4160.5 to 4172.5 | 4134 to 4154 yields -1.2 angstroms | 58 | 68.3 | 65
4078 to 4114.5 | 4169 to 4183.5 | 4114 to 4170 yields -3.7 angstroms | 59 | 67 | 63.6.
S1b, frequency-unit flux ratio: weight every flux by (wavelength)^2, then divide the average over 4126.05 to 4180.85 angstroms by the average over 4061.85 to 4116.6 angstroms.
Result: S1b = 1.1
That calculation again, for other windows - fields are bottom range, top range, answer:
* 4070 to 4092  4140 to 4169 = 1.13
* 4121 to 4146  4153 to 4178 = 1.06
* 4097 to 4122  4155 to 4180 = 1.23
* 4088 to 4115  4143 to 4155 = 1.25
